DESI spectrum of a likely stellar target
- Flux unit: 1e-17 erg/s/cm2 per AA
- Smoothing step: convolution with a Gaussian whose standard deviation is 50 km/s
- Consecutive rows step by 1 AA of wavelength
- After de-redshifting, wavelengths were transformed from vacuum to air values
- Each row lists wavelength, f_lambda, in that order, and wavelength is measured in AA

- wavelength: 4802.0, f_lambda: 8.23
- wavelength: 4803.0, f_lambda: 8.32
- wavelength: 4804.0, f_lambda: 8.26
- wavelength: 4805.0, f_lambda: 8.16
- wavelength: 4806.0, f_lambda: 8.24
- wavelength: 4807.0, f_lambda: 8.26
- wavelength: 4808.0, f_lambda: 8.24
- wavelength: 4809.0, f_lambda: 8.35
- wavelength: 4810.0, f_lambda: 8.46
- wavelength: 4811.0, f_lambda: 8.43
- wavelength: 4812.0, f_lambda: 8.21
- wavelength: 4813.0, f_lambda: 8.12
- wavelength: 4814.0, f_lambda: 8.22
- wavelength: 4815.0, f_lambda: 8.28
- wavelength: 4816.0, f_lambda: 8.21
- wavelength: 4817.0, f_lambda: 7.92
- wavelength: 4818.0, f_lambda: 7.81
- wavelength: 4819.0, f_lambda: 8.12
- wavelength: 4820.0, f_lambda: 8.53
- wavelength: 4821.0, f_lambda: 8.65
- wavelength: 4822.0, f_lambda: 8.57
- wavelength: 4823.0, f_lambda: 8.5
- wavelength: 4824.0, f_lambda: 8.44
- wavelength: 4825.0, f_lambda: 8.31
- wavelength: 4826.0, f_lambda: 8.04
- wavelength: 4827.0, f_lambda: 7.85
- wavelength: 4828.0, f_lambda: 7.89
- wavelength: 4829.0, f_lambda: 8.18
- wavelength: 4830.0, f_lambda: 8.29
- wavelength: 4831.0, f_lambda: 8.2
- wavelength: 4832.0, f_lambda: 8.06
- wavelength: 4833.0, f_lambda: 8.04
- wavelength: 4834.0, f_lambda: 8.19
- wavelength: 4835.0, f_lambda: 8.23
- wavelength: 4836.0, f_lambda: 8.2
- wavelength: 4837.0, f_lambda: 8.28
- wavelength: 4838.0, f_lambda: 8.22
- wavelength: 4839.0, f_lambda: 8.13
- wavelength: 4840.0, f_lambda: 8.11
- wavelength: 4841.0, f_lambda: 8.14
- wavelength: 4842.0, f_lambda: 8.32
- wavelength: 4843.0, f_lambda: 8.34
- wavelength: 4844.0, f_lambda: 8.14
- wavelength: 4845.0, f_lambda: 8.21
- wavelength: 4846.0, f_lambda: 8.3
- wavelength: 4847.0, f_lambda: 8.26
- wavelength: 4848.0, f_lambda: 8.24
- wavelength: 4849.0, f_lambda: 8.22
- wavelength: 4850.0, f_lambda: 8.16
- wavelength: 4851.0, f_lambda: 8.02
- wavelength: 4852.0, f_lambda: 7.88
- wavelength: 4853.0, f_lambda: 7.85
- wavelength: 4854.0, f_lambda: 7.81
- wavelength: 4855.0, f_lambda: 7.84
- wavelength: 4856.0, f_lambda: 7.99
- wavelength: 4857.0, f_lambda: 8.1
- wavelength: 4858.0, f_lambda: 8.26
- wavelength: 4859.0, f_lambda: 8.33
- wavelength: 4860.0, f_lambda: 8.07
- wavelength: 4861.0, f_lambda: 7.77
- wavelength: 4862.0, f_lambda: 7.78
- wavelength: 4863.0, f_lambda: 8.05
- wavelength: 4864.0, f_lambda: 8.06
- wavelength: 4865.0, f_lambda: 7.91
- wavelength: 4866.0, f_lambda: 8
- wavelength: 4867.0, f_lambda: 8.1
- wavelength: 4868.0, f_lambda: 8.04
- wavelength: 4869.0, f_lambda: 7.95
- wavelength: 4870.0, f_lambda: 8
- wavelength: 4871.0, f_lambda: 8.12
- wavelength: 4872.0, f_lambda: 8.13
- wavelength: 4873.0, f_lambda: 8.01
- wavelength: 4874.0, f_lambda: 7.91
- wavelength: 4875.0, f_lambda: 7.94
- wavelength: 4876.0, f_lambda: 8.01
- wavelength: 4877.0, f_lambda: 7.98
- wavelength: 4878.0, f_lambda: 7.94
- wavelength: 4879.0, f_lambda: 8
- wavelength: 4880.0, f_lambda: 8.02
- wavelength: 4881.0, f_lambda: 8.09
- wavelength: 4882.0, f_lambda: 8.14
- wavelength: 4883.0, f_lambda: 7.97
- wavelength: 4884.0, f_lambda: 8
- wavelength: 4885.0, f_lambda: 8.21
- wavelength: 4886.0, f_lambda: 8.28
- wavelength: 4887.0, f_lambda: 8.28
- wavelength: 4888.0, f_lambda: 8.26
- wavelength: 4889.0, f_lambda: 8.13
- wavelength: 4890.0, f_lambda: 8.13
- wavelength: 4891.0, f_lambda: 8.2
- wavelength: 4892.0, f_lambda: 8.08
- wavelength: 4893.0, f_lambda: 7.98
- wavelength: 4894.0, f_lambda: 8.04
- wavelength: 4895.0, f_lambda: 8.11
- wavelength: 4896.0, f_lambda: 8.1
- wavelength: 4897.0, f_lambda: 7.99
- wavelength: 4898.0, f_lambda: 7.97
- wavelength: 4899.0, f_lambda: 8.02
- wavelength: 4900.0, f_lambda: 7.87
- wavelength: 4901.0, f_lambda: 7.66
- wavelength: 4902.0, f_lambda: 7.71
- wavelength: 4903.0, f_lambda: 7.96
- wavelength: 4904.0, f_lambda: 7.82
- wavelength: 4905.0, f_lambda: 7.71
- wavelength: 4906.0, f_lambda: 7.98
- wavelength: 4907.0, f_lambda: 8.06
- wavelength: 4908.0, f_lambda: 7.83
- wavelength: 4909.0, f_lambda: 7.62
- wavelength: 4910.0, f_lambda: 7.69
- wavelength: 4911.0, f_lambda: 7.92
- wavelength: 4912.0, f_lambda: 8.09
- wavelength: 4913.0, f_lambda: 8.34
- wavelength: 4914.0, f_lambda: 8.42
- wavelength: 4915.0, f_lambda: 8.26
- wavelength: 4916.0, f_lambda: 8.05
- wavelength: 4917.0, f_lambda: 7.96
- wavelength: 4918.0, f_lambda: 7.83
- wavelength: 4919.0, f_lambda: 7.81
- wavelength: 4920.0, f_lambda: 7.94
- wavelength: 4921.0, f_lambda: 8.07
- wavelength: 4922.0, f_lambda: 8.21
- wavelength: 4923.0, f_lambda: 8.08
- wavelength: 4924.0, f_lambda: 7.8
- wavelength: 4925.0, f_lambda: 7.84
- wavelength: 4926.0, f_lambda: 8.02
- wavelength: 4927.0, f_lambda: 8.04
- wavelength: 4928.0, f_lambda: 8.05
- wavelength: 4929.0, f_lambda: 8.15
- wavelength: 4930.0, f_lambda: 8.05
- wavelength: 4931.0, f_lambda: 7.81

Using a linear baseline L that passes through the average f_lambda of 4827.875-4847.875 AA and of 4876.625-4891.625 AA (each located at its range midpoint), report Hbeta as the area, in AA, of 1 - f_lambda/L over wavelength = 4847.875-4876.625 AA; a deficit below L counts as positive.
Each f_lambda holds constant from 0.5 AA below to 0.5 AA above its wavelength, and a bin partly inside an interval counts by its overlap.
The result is 0.5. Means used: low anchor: 8.19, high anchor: 8.11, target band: 8.02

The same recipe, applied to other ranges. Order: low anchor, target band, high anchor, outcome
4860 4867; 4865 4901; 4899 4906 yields -0.8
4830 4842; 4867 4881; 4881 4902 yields 0.2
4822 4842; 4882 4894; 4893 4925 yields -0.2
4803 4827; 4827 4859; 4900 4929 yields 0.2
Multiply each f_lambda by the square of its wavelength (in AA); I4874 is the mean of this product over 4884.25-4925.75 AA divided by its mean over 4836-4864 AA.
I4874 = 1.01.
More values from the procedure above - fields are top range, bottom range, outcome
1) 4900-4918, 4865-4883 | 1.00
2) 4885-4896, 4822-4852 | 1.02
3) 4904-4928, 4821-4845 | 1.01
